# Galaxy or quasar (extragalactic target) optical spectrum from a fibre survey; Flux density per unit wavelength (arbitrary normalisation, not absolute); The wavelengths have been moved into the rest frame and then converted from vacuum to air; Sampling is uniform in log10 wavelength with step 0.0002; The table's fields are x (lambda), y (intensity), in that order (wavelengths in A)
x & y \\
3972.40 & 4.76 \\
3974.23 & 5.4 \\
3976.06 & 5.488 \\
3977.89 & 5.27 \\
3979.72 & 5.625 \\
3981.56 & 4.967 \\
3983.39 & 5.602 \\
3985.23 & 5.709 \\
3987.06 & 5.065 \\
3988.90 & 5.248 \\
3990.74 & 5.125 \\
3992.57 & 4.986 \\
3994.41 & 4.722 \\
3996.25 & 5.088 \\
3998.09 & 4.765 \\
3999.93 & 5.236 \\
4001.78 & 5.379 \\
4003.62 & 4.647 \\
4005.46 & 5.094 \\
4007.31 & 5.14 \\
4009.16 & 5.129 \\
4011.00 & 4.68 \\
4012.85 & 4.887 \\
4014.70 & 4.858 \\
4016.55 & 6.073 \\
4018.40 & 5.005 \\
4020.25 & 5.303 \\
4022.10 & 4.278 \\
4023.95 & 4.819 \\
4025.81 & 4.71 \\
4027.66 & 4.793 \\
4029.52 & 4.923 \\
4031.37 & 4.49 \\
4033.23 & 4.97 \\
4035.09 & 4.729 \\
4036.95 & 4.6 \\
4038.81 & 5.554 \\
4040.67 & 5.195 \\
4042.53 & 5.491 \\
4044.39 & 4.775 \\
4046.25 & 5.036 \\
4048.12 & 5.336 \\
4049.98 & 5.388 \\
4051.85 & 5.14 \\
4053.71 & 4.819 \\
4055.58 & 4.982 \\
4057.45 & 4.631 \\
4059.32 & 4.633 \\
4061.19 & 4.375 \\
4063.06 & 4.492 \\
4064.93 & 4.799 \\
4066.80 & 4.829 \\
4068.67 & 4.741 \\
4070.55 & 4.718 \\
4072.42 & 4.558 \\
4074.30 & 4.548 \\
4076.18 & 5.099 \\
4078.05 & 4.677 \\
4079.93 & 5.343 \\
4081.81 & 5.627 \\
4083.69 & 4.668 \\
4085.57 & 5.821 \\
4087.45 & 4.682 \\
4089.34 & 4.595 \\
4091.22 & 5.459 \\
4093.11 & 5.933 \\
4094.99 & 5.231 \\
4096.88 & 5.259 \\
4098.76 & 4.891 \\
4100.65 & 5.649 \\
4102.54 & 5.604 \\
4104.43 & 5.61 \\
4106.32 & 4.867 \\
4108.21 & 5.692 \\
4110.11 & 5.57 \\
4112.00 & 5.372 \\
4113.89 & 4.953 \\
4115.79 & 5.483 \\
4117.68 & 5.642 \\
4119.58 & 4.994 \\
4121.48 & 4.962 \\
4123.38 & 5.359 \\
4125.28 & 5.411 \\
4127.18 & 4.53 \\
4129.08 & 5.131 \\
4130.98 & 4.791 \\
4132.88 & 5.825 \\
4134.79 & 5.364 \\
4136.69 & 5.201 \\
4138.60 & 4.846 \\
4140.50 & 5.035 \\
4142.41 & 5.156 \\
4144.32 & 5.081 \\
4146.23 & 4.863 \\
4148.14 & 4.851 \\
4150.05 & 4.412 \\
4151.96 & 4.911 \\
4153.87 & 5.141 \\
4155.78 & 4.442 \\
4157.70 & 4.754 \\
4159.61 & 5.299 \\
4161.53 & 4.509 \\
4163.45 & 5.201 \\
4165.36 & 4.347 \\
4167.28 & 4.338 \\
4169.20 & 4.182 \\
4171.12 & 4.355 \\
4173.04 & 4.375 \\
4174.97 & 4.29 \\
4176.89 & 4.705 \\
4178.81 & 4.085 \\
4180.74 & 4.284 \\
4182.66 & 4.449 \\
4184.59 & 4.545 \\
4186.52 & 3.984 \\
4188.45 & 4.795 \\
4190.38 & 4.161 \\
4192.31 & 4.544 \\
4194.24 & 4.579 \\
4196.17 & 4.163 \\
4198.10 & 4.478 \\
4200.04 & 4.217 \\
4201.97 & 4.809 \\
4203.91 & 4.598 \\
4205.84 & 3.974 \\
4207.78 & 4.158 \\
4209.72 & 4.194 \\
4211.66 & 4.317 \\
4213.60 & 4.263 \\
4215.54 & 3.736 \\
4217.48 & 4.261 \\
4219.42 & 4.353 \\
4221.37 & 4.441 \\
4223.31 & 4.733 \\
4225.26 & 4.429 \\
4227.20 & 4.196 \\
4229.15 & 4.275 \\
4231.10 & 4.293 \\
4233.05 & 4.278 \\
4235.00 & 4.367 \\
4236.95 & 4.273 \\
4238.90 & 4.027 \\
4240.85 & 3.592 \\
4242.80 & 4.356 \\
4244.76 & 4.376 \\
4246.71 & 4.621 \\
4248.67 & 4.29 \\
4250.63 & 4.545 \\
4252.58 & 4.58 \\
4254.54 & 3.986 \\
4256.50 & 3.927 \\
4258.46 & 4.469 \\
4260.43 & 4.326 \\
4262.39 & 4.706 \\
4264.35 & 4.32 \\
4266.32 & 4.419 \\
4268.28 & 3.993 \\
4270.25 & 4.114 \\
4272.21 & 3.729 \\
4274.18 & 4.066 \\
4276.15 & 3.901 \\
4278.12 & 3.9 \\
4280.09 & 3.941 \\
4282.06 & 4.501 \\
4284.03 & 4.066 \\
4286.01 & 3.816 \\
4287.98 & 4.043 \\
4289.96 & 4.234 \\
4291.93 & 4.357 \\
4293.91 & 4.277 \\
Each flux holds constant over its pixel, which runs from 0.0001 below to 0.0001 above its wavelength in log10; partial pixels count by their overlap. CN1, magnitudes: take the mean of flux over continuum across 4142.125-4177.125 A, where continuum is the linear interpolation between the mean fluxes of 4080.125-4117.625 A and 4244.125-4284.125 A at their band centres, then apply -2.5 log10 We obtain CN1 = 0.05 mag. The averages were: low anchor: 5.32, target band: 4.69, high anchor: 4.23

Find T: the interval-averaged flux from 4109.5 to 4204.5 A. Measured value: 4.78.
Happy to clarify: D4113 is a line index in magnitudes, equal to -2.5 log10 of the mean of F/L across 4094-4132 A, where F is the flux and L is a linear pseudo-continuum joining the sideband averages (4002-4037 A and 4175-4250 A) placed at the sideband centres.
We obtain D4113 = -0.14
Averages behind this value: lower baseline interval 4.92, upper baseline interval 4.32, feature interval 5.25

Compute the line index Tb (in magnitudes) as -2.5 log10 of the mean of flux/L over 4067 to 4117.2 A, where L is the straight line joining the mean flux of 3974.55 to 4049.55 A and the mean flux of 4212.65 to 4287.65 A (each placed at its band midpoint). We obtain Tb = -0.09 mag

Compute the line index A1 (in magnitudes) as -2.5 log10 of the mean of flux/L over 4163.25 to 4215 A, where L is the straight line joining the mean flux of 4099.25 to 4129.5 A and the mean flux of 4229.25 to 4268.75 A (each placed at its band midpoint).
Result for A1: 0.09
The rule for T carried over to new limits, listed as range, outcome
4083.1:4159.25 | 5.15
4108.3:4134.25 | 5.25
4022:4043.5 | 4.9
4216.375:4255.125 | 4.32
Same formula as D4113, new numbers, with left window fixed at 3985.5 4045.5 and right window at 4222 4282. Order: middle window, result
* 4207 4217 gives 0.058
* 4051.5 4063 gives 0.032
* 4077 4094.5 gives -0.093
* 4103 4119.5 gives -0.149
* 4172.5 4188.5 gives 0.026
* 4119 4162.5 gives -0.090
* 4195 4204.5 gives -0.010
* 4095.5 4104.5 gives -0.139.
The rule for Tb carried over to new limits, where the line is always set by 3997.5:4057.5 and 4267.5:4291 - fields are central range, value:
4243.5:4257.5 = -0.050 mag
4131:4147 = -0.130 mag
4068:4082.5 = -0.020 mag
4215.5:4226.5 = -0.031 mag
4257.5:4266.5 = -0.090 mag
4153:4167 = -0.070 mag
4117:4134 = -0.123 mag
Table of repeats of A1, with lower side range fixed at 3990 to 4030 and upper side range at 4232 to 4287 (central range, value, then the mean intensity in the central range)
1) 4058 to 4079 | 0.03 mag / 4.68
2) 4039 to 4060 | -0.04 mag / 5.06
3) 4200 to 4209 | 0.00 mag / 4.36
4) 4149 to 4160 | -0.06 mag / 4.81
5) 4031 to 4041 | -0.01 mag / 4.93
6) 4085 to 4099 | -0.11 mag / 5.24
